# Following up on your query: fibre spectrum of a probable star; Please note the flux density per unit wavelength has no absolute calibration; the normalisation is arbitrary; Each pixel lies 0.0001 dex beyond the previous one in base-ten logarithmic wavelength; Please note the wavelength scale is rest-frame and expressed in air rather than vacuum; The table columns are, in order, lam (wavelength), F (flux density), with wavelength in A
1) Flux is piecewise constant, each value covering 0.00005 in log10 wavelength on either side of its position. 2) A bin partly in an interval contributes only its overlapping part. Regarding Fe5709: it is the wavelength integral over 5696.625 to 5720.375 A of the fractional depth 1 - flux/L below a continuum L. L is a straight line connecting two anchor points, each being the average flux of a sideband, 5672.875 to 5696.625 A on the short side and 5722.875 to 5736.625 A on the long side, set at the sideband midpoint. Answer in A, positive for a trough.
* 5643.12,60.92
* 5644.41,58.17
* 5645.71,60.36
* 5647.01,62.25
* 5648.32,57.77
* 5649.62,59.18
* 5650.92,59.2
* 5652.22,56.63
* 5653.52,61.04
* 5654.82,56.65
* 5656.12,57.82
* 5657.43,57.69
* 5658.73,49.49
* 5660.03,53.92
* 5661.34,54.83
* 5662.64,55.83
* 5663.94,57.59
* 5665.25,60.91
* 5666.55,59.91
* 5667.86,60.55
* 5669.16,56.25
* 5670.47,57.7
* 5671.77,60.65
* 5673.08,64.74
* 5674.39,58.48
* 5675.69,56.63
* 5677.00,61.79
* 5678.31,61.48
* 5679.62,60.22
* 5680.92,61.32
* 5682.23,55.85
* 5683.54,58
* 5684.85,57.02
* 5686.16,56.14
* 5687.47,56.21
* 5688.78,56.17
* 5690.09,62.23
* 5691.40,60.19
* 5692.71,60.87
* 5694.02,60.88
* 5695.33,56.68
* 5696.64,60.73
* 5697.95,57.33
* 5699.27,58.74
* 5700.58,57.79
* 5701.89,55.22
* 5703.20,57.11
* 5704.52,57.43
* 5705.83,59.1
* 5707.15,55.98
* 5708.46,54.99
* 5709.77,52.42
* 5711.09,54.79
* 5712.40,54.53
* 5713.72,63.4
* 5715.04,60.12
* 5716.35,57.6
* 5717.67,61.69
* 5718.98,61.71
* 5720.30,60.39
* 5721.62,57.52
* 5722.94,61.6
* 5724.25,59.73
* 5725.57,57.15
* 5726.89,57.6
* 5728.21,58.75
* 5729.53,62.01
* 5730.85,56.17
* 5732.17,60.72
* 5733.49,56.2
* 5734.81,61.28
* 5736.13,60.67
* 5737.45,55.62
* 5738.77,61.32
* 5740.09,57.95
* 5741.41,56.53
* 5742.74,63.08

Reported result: 0.5 A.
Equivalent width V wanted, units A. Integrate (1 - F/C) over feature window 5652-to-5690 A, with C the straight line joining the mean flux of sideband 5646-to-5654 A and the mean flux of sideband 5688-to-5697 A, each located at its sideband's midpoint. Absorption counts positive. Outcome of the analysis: 0.90 A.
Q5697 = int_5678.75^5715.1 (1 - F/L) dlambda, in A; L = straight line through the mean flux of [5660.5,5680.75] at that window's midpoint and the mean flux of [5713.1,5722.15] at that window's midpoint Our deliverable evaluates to 1.2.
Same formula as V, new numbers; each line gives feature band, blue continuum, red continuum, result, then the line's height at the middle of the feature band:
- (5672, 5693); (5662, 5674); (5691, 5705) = -0.1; 58.9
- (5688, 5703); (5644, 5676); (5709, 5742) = -0.1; 58.5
